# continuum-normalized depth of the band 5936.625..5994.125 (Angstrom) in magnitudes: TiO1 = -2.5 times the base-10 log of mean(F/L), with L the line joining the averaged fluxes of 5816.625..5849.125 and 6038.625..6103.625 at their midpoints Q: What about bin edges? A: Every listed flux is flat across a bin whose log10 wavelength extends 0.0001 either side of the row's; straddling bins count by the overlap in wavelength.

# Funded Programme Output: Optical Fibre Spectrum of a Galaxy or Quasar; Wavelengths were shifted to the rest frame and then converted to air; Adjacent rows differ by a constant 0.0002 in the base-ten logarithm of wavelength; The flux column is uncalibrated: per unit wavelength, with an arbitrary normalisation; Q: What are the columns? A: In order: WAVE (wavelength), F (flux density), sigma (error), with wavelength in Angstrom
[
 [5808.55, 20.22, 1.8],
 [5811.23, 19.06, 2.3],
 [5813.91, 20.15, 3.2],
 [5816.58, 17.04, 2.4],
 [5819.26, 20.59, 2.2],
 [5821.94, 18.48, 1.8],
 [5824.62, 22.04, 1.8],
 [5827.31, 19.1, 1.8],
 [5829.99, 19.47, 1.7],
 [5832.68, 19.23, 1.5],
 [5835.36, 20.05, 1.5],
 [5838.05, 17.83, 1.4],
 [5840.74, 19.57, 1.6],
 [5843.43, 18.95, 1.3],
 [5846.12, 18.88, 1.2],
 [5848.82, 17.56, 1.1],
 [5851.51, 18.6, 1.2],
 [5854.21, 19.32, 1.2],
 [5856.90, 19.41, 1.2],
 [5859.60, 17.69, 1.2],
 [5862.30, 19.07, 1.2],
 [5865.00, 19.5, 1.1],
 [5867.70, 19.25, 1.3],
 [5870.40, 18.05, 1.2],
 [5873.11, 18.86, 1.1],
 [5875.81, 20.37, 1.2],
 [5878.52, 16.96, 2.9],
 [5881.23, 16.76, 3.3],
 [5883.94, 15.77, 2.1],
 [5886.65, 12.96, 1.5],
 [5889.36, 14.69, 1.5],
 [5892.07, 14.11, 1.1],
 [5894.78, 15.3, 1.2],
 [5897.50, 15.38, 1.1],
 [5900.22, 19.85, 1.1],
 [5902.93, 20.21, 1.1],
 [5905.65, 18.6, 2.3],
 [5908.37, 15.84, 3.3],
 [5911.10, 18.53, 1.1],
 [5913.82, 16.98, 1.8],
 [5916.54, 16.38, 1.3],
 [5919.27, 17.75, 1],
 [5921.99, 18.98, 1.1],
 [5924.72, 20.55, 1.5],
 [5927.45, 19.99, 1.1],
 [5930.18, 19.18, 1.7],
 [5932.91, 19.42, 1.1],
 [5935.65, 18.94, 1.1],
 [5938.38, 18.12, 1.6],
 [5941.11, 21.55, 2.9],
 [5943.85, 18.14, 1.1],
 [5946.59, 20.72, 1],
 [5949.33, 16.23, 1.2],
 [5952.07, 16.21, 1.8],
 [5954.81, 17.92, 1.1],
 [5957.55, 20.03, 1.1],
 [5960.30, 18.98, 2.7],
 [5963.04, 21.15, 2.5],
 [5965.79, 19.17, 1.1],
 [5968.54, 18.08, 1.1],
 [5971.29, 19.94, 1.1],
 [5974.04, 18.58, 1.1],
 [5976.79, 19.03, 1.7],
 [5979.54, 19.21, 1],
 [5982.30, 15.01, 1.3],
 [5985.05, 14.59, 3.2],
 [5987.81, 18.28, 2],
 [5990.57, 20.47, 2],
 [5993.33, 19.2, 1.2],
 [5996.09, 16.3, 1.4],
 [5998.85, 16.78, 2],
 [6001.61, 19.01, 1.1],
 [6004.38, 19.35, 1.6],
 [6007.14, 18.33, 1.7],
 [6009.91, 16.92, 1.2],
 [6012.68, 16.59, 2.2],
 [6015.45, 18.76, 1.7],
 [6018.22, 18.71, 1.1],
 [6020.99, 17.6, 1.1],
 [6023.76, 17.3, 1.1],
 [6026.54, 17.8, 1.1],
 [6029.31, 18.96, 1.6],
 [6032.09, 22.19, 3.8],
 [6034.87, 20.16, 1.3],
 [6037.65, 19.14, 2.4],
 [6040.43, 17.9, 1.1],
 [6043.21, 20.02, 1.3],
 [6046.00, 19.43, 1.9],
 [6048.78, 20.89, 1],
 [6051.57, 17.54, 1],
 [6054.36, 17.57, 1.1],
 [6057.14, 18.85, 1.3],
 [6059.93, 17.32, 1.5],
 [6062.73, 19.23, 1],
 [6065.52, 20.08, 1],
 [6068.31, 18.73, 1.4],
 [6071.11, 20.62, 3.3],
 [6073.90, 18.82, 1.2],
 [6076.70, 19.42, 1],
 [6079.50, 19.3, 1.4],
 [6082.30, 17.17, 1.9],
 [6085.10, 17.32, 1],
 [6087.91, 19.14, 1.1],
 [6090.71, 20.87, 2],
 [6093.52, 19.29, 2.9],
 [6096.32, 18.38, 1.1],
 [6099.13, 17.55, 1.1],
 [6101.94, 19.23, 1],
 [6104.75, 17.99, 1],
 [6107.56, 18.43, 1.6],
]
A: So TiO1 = 0.03 mag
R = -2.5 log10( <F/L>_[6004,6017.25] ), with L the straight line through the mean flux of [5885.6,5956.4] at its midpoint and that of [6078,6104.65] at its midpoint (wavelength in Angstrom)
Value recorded 0.02 mag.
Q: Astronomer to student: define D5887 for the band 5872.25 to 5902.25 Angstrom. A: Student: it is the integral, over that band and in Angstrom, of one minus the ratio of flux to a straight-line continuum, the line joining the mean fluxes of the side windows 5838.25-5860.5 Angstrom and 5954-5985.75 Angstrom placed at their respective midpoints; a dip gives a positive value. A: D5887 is 3.5 Angstrom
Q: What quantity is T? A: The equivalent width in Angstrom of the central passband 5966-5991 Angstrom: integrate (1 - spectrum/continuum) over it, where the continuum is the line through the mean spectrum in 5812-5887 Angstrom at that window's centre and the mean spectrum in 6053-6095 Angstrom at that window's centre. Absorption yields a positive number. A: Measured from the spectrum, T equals 1.0 Angstrom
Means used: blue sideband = 18.7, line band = 18.1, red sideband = 18.9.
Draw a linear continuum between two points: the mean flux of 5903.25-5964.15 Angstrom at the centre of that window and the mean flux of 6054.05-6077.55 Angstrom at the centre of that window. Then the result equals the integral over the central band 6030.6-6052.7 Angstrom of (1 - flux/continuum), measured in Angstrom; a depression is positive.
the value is -0.8 Angstrom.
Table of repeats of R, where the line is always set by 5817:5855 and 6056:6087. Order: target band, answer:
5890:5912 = 0.12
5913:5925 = 0.06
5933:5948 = -0.03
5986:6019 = 0.04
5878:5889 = 0.23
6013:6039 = 0.00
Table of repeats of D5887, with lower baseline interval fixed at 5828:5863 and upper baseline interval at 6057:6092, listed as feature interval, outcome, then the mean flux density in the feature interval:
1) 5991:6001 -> 0.6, 17.8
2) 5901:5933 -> 0.7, 18.5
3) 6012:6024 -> 0.7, 17.9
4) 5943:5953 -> 0.6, 17.9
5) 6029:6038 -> -0.7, 20.4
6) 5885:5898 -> 3.1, 14.5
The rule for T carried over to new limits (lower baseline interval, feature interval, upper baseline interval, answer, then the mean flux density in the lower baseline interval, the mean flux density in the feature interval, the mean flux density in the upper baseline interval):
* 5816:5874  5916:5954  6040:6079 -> 0.58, 19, 18.8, 19.1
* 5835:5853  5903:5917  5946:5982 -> 0.83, 18.7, 17.6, 18.7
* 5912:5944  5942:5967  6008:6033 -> -0.13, 18.9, 18.8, 18.2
